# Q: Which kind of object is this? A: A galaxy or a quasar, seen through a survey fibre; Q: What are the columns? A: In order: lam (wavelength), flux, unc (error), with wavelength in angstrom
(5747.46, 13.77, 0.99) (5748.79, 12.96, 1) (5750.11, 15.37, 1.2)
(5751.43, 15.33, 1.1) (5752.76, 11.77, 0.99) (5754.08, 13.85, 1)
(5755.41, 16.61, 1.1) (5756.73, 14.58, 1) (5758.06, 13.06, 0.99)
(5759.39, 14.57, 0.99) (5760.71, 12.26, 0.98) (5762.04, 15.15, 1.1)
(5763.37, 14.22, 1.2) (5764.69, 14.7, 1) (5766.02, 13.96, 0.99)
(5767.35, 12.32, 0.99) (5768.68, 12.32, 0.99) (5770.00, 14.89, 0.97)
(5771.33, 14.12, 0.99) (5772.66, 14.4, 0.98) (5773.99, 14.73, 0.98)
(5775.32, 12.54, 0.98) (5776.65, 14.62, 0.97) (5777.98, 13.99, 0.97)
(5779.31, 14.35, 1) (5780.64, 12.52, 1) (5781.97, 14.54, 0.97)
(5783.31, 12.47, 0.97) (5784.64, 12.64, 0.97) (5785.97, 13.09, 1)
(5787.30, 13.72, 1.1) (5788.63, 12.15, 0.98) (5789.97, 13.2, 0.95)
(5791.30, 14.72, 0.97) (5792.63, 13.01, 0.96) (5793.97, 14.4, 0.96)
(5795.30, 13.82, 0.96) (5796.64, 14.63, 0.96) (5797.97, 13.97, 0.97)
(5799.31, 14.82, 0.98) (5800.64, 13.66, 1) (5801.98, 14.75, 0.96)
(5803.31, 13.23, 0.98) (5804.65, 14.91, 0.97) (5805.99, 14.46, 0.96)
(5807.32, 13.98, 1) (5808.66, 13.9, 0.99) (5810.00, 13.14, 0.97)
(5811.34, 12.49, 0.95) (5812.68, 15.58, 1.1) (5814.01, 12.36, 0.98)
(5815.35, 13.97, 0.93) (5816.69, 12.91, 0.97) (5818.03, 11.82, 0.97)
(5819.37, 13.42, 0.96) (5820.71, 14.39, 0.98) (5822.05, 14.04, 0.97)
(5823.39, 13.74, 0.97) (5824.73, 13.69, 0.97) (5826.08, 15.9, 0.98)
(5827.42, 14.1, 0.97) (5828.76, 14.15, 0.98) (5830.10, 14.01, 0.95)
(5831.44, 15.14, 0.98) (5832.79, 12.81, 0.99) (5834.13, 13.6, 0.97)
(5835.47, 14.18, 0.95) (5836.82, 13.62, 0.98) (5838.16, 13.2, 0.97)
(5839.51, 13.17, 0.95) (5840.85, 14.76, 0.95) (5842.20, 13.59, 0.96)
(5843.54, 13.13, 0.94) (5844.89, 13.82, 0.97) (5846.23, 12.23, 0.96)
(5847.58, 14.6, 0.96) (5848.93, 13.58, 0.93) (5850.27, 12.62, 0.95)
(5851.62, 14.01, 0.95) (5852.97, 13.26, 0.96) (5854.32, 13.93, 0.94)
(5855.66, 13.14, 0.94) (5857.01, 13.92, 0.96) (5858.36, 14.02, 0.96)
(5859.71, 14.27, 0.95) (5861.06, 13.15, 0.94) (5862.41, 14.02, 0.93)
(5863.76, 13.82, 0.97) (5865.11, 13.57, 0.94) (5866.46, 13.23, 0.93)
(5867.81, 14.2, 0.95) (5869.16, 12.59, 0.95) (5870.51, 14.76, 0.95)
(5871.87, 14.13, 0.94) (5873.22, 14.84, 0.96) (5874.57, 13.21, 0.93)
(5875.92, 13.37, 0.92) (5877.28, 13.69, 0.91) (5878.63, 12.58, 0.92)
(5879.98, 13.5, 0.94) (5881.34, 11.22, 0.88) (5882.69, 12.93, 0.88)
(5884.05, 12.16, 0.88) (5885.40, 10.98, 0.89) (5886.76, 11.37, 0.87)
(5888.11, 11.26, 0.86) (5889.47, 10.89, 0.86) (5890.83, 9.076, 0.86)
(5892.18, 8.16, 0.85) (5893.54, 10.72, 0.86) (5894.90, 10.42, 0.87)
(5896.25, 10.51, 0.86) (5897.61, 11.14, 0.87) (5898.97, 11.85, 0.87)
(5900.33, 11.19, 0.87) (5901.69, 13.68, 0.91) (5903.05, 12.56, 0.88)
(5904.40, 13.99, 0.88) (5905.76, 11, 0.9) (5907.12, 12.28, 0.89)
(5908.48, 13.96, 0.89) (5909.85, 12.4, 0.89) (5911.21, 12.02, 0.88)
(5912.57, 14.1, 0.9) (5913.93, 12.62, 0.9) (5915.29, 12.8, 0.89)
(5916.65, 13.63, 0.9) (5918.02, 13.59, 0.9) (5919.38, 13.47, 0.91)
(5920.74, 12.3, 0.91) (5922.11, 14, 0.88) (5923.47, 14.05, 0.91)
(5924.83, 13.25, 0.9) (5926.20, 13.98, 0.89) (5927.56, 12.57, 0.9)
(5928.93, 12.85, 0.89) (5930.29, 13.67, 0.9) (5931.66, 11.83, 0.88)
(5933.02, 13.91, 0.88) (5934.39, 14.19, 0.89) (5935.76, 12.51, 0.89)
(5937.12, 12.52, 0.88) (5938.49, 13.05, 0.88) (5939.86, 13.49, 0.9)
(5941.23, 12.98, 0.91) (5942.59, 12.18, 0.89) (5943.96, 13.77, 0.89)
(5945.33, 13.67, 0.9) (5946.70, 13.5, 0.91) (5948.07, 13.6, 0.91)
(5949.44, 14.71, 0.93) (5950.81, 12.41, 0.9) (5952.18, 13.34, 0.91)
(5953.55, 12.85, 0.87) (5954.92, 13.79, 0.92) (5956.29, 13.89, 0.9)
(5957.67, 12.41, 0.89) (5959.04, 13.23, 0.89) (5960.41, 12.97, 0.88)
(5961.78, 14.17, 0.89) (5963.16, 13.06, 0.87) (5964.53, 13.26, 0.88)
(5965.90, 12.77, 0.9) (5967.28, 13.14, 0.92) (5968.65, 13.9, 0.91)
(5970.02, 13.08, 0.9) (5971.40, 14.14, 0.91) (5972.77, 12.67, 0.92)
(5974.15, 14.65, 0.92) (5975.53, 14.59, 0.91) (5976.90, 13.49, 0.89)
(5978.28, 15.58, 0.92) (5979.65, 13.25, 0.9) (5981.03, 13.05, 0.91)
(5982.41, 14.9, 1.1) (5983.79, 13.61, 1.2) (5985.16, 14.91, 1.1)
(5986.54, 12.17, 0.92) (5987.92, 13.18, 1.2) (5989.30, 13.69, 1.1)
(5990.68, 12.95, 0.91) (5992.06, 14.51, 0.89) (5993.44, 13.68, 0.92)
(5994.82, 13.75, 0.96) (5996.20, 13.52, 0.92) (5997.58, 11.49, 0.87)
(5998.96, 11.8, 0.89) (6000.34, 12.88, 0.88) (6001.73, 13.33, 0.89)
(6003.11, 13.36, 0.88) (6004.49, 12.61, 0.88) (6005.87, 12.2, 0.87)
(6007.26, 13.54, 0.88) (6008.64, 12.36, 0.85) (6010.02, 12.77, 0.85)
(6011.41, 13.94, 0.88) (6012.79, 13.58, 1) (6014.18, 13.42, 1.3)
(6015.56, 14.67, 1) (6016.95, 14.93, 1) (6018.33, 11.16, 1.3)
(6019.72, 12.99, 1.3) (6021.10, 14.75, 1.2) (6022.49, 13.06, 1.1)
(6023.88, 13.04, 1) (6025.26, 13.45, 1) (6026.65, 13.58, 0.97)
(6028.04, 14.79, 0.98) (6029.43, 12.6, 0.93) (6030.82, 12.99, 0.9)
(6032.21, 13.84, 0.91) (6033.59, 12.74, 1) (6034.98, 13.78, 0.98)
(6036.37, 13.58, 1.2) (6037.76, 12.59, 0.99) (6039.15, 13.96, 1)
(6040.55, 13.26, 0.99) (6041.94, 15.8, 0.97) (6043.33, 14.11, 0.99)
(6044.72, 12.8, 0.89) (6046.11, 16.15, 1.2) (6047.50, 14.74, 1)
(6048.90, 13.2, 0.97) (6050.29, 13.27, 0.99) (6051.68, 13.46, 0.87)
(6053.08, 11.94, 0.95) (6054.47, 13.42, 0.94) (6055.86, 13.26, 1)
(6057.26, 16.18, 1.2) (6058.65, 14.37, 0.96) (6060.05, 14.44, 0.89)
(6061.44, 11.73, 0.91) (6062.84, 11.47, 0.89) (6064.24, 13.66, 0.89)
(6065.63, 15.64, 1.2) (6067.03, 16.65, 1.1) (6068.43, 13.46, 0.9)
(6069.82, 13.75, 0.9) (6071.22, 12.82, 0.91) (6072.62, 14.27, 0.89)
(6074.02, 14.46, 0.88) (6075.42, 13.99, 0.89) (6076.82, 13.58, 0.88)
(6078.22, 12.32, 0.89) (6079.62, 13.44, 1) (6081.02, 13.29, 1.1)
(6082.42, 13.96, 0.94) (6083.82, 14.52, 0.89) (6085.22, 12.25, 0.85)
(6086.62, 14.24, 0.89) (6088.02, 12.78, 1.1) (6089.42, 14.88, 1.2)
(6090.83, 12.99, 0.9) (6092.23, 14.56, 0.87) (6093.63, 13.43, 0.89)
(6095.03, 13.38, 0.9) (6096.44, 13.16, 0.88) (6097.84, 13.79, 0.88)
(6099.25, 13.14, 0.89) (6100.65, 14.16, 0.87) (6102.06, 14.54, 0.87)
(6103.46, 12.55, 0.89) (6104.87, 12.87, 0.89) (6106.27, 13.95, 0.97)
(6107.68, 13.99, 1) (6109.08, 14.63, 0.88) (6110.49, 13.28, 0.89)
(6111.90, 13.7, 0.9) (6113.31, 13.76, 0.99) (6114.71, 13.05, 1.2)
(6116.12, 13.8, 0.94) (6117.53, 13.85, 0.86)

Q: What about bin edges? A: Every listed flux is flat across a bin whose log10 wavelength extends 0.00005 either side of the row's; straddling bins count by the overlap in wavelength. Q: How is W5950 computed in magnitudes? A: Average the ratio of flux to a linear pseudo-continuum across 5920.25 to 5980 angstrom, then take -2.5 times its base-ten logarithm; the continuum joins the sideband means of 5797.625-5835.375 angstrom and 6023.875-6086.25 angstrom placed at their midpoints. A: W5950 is 0.03 mag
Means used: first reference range 13.9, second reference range 13.7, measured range 13.4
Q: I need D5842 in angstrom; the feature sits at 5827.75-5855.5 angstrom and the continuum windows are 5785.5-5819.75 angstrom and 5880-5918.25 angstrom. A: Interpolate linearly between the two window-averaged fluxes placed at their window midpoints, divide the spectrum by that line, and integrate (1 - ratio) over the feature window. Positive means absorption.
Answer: -1.5 angstrom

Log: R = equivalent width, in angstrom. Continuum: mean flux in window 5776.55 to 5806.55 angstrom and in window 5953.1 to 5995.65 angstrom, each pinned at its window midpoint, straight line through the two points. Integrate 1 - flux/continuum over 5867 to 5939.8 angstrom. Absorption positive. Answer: 5.7 angstrom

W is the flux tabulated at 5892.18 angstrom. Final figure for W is 8.16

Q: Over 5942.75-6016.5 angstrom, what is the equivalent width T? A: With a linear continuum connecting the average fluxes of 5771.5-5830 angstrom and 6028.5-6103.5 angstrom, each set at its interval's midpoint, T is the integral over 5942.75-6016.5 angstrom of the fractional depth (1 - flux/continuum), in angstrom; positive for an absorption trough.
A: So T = 1.7 angstrom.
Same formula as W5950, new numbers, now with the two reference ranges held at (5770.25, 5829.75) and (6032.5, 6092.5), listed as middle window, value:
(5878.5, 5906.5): 0.20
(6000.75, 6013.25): 0.06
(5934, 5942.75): 0.06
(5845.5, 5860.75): 0.02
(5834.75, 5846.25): 0.02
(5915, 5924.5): 0.03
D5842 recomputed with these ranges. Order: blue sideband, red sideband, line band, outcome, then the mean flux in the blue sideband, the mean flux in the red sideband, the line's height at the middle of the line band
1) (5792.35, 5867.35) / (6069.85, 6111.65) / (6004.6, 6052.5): 0.42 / 13.8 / 13.6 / 13.7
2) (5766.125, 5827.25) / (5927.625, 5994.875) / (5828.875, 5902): 3.85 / 13.7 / 13.4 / 13.6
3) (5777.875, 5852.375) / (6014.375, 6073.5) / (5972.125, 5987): -0.22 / 13.7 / 13.7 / 13.7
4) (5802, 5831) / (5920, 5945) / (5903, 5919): 0.44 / 13.9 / 13.2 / 13.3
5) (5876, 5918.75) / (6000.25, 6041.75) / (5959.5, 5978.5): -1.22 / 12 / 13.4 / 12.8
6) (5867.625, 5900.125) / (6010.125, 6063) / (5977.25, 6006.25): -0.49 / 12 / 13.6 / 13.1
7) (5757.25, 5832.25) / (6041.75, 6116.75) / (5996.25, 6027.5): 1.39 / 13.8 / 13.7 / 13.8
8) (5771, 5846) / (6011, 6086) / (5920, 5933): 0.50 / 13.8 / 13.7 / 13.7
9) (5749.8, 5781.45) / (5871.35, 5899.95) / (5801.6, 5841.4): -2.67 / 14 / 11.8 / 13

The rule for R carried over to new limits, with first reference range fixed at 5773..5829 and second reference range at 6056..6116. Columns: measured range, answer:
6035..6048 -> -0.3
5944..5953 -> 0.1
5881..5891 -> 1.8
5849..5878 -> 0.1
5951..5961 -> 0.4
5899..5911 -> 1.0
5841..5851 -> 0.2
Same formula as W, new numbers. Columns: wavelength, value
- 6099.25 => 13.14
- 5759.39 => 14.57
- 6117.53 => 13.85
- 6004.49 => 12.61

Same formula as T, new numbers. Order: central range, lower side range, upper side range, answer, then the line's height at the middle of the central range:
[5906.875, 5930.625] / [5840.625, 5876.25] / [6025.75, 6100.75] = 0.8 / 13.7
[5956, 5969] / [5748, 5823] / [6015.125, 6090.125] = 0.5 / 13.7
